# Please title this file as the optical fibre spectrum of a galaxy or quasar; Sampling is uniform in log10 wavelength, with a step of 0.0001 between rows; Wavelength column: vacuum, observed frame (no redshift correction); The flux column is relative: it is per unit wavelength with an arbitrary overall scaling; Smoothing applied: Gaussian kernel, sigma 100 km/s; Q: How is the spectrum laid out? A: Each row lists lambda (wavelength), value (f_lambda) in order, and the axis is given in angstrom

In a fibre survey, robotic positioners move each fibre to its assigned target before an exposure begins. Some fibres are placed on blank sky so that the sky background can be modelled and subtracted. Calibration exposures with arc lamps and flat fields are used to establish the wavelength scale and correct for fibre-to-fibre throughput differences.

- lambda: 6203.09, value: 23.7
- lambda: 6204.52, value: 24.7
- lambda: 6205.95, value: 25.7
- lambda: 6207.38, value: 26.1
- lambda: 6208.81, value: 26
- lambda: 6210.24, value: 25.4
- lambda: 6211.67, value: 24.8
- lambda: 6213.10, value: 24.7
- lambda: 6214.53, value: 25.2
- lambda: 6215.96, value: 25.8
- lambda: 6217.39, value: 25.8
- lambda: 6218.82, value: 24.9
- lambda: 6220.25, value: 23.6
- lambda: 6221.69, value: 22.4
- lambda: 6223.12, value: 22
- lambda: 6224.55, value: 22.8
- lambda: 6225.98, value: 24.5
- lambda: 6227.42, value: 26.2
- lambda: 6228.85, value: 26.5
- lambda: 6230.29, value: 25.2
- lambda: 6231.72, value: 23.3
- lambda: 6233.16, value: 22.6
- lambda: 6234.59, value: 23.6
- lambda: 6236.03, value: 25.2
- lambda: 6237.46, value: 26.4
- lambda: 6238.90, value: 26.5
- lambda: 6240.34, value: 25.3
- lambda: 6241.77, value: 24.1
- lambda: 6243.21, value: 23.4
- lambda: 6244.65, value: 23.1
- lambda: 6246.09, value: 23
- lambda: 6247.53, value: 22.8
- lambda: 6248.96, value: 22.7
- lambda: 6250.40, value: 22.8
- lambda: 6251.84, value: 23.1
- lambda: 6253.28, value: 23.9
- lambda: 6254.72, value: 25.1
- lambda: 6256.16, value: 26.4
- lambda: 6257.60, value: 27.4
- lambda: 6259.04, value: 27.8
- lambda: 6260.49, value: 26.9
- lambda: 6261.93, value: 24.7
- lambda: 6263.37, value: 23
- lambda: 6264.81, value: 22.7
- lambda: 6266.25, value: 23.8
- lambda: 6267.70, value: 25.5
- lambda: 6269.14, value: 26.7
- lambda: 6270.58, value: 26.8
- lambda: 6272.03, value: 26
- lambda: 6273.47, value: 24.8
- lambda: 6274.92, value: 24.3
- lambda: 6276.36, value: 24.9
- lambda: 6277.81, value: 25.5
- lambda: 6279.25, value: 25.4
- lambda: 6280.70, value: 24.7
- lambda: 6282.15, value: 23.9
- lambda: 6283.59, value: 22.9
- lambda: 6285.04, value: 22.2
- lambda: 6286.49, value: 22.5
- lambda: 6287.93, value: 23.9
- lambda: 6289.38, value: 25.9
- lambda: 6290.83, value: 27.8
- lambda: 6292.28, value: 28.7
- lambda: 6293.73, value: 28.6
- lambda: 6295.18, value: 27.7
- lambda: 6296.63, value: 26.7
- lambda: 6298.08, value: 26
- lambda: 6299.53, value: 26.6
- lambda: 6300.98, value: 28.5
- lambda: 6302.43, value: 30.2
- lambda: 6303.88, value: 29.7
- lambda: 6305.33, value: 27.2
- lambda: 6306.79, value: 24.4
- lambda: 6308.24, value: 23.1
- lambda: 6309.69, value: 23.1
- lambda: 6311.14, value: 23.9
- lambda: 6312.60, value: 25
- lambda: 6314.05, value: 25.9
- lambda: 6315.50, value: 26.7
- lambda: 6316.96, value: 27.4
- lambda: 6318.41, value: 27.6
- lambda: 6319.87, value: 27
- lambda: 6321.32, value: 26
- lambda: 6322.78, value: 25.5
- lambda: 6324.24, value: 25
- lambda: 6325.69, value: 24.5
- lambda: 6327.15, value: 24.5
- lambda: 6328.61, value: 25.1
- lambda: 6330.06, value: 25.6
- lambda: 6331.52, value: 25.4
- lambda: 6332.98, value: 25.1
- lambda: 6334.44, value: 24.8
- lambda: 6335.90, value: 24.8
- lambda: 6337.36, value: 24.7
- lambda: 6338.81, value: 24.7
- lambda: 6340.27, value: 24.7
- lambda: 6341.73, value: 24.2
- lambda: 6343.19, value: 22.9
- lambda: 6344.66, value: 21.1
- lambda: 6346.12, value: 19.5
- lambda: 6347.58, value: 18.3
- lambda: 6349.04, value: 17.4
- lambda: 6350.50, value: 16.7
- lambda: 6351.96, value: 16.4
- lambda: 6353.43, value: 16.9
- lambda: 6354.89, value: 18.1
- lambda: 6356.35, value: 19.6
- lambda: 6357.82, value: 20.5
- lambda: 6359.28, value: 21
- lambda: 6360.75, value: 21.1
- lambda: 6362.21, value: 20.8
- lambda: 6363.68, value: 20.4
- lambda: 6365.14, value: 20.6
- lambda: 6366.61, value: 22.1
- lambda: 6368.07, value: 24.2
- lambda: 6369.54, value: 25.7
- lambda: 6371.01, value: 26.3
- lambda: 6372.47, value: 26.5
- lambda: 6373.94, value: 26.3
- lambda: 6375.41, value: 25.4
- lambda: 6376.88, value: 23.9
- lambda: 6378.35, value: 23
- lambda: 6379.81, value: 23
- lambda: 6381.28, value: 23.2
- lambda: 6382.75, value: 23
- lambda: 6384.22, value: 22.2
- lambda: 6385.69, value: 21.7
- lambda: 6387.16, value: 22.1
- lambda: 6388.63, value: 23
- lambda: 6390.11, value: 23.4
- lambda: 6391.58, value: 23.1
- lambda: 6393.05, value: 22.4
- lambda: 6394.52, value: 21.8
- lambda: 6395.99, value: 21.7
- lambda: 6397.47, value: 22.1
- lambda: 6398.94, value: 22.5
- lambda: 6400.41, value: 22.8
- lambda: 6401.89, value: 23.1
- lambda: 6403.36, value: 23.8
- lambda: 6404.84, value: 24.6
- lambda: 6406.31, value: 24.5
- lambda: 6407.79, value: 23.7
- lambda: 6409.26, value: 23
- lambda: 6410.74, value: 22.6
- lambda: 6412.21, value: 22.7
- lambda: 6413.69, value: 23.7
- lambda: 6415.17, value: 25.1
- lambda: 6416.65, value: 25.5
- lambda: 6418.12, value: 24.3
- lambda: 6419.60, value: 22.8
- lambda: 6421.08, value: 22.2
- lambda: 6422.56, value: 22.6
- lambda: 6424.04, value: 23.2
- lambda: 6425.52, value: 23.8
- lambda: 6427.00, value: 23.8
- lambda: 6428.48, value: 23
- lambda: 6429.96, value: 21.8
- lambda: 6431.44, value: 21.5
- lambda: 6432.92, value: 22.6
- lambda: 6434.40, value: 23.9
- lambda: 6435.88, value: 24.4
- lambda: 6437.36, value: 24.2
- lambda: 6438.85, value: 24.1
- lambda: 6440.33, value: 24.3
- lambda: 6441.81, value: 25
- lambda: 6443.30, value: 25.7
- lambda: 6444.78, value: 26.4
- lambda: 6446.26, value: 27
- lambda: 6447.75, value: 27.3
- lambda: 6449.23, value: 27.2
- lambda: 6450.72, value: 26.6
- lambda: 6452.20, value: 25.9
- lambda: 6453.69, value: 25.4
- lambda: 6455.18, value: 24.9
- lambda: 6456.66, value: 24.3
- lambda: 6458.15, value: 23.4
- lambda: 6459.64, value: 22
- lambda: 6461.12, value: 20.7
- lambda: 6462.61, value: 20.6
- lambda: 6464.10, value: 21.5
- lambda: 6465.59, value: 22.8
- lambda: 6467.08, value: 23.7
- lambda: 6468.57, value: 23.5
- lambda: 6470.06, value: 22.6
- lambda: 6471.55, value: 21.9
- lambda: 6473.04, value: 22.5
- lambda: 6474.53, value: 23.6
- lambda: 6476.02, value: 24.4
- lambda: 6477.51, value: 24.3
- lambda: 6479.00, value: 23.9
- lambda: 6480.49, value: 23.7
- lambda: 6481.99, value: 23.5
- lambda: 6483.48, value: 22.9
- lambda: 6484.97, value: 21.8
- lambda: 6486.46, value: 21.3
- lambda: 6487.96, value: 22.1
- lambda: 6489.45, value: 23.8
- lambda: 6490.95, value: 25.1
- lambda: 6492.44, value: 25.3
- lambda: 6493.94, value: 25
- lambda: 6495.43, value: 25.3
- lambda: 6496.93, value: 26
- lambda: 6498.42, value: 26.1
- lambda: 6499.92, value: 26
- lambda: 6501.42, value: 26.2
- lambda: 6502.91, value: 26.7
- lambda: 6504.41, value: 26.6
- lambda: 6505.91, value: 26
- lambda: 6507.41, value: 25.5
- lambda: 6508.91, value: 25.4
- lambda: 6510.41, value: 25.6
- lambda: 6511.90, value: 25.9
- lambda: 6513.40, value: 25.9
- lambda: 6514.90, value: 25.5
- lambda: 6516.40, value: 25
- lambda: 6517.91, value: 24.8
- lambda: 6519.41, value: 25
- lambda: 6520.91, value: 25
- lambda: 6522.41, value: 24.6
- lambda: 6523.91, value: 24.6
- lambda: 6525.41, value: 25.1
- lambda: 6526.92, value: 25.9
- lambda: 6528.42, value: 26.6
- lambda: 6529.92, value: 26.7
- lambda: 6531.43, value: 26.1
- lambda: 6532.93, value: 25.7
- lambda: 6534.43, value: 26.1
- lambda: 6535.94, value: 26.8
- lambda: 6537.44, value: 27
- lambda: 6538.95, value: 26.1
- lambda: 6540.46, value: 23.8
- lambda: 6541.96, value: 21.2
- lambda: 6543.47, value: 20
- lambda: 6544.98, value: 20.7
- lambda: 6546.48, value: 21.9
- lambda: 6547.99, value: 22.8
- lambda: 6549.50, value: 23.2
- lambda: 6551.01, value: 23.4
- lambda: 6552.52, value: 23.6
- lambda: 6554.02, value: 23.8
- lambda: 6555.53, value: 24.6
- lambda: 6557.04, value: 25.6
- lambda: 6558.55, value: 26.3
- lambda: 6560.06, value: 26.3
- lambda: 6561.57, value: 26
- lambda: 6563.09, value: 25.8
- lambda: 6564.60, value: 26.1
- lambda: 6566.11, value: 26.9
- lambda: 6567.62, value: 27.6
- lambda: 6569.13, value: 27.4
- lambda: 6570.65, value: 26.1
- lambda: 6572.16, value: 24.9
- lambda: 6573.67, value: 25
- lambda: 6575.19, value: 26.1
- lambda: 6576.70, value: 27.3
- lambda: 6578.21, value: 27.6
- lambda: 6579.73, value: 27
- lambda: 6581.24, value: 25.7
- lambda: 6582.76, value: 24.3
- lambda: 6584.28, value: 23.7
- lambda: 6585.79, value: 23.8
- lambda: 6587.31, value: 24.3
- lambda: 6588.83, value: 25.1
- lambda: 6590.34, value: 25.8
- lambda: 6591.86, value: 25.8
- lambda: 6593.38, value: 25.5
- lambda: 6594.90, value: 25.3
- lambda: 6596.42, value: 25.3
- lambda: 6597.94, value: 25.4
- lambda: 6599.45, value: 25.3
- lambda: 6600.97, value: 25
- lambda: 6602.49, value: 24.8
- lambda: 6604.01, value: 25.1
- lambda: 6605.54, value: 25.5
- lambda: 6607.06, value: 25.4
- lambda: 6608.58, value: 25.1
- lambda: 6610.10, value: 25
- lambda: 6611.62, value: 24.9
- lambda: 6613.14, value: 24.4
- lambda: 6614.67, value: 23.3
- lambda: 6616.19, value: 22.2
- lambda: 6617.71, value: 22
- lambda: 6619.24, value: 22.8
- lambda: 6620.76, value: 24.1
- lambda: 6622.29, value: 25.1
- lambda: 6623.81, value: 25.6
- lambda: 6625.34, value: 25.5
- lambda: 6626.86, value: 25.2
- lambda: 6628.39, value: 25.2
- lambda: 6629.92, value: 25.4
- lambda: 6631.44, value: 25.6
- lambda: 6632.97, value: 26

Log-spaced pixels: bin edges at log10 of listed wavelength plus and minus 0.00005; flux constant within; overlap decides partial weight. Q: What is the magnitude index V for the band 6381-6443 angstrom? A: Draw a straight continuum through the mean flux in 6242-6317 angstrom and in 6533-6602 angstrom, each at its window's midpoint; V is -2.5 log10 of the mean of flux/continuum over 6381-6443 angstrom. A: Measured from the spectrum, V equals 0.09 mag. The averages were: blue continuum 25.3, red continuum 25.1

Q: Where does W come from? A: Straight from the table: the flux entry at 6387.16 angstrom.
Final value 22.1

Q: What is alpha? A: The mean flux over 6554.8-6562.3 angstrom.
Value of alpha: 25.8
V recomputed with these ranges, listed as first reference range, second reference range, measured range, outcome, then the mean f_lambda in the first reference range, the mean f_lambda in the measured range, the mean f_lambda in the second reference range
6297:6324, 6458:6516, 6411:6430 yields 0.07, 26.3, 23.5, 24.1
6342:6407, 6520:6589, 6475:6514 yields -0.03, 22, 24.8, 25.1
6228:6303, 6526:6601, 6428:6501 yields 0.05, 25.1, 24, 25.2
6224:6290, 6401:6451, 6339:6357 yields 0.22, 24.6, 19.8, 24.1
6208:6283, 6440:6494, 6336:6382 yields 0.11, 24.7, 22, 23.9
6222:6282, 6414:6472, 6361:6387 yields 0.04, 24.6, 23.4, 23.9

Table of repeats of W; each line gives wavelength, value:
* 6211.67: 24.8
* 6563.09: 25.8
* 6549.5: 23.2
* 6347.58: 18.3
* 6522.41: 24.6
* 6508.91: 25.4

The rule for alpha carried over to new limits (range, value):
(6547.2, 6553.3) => 23.3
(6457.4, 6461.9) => 22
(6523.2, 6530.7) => 25.8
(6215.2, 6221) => 25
